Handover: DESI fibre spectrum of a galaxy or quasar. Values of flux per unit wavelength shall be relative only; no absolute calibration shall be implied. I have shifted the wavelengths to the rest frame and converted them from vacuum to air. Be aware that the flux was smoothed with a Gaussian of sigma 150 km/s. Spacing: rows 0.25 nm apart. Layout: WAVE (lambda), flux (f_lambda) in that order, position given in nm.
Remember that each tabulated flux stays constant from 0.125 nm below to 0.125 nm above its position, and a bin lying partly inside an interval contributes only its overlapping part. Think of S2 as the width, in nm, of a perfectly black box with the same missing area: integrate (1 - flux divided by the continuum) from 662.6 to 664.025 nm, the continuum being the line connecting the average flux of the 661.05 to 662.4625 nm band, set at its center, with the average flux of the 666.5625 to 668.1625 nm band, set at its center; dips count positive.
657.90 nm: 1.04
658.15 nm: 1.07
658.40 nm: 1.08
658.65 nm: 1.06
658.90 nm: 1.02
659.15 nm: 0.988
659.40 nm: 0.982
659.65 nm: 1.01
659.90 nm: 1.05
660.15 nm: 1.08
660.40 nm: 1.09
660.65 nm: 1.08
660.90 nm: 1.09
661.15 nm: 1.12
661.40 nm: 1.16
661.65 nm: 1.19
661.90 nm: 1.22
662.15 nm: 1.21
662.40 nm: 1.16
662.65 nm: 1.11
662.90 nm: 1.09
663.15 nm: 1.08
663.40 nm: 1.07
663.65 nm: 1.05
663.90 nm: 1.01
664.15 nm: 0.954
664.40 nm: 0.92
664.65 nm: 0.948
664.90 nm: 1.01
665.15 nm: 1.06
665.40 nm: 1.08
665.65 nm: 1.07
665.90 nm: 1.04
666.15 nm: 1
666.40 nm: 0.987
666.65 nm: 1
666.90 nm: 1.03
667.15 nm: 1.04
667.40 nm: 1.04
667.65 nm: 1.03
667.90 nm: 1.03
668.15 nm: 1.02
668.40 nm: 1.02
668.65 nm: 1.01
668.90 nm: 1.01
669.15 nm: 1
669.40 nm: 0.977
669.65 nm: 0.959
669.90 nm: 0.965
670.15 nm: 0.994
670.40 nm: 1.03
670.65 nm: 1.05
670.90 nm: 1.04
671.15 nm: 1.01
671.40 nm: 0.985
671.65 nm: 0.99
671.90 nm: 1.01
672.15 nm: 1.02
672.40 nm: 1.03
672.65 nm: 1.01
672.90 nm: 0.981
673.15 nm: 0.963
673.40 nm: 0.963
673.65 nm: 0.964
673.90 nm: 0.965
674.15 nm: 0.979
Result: 0.09 nm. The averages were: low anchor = 1.18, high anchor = 1.03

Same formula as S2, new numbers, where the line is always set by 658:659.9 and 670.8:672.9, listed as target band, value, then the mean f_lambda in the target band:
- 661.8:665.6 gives -0.150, 1.06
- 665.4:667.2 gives -0.014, 1.03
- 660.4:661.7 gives -0.117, 1.12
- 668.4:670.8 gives 0.030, 1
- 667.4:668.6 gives -0.011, 1.03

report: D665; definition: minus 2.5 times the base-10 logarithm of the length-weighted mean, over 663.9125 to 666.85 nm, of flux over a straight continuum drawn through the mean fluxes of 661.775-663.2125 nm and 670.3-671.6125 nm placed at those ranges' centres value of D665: 0.100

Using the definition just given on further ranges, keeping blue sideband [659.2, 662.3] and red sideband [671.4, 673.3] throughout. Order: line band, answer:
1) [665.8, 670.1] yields 0.032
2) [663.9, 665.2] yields 0.099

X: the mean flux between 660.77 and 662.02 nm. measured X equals 1.16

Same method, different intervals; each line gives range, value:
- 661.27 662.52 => 1.19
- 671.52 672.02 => 1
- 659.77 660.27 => 1.06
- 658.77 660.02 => 1.01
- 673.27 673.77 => 0.963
